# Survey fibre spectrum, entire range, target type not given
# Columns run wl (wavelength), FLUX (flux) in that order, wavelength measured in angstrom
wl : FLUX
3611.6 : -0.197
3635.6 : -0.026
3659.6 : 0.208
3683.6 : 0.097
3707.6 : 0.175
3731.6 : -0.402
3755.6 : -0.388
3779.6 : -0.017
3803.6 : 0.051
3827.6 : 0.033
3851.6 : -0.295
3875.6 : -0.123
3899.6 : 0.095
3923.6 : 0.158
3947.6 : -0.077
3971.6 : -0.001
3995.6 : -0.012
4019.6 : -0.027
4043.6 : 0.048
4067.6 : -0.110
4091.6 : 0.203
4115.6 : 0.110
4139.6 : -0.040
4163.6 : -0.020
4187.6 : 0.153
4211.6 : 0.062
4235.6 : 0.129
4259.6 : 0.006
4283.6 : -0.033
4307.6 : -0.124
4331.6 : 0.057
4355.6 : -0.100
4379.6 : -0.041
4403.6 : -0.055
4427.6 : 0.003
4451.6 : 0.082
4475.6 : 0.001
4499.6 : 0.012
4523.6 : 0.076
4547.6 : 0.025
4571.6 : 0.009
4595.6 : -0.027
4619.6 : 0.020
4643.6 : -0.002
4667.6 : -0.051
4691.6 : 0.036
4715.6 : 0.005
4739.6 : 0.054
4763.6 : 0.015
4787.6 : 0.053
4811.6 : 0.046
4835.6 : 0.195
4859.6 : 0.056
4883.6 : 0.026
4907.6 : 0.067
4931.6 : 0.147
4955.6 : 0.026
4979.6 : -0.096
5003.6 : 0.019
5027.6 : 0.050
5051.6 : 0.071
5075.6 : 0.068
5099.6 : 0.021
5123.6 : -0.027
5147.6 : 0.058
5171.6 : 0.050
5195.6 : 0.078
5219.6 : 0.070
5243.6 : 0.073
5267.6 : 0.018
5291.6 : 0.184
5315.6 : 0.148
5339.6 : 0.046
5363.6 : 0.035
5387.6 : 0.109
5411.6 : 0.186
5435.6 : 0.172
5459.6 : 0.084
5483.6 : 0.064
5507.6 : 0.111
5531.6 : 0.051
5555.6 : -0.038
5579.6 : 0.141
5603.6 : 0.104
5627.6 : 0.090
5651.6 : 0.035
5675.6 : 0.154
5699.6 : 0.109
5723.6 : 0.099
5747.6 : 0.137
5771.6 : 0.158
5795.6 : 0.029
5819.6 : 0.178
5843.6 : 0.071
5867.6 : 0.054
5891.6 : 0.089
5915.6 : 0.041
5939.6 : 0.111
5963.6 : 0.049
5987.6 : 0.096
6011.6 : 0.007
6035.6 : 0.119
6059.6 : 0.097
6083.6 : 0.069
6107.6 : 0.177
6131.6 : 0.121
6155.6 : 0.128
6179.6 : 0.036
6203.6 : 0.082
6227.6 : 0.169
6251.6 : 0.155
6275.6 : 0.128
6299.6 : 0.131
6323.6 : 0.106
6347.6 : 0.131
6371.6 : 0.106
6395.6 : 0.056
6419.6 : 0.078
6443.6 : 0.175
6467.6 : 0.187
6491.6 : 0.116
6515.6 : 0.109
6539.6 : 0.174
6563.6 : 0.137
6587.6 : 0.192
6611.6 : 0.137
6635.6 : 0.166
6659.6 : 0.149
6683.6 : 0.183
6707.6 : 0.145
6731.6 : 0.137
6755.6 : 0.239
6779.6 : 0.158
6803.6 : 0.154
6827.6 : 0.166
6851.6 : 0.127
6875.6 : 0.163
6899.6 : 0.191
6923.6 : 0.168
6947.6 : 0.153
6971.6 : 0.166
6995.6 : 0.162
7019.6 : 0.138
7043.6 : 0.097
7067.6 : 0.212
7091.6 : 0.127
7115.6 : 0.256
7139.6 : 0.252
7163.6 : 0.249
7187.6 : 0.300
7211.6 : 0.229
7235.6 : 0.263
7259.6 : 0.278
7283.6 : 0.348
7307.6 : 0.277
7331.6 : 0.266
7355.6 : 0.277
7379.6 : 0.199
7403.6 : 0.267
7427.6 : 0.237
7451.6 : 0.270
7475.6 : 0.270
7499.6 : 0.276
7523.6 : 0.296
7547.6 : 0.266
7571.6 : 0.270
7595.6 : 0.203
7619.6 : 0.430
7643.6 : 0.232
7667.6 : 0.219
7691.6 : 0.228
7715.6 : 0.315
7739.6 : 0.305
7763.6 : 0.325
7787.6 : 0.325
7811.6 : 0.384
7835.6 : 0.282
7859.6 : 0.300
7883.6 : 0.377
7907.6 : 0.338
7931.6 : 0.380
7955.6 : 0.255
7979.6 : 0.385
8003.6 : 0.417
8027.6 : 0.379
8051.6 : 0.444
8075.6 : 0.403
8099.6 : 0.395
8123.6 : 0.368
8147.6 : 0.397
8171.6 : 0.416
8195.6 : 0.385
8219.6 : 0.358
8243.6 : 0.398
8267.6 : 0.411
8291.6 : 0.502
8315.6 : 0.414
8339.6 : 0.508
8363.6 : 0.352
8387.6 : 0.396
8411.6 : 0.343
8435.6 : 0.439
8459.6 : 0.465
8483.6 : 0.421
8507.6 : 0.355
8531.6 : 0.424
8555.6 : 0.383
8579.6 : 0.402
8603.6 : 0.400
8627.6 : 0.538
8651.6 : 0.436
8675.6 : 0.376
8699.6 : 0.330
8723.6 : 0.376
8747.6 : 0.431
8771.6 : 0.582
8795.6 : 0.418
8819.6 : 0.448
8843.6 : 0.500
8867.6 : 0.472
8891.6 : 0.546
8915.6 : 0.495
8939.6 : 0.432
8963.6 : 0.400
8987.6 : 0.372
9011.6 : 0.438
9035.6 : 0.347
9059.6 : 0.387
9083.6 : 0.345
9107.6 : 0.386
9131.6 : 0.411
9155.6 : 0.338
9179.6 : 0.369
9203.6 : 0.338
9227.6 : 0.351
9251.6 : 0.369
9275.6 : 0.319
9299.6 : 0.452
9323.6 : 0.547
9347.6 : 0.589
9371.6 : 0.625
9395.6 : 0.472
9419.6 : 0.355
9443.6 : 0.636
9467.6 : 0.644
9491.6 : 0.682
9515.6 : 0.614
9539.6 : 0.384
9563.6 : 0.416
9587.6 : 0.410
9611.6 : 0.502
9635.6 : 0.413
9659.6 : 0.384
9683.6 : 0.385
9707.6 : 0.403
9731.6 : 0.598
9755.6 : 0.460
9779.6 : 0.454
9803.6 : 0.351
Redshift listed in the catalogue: 0.79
